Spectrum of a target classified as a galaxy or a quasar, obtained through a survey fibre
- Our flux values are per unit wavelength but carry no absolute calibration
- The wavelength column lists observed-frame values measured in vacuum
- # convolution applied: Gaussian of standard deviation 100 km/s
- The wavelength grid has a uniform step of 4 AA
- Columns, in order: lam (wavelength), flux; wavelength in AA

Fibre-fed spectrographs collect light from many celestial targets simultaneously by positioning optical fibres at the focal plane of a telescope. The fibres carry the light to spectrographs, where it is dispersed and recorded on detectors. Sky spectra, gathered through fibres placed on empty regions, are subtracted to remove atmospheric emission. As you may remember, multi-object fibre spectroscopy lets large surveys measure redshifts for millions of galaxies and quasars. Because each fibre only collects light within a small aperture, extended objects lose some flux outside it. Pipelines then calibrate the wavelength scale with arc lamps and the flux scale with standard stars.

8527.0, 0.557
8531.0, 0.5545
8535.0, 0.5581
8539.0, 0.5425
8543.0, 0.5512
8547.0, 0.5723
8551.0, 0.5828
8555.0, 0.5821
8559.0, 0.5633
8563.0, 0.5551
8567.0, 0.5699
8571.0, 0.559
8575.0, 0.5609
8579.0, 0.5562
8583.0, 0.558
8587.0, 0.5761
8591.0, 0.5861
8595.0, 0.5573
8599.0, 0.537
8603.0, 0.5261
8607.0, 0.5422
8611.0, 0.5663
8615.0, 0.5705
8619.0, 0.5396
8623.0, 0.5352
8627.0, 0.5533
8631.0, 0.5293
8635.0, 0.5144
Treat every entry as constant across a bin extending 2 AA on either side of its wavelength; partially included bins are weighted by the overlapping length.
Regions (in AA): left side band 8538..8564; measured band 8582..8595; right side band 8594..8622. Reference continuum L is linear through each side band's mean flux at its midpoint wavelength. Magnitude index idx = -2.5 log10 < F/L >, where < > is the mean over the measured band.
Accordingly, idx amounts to -0.04 mag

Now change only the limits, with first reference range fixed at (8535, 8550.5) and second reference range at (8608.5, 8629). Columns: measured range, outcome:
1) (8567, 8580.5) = -0.01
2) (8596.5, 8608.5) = 0.04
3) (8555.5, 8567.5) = -0.01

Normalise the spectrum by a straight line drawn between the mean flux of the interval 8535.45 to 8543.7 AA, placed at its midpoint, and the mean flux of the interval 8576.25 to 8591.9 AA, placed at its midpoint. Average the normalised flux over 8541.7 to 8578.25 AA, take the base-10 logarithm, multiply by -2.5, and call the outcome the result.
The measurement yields -0.018 mag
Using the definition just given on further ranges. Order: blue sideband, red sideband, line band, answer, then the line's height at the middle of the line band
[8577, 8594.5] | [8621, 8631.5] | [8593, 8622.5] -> 0.01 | 0.553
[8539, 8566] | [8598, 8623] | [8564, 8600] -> -0.01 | 0.556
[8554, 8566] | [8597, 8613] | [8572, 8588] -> -0.01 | 0.556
